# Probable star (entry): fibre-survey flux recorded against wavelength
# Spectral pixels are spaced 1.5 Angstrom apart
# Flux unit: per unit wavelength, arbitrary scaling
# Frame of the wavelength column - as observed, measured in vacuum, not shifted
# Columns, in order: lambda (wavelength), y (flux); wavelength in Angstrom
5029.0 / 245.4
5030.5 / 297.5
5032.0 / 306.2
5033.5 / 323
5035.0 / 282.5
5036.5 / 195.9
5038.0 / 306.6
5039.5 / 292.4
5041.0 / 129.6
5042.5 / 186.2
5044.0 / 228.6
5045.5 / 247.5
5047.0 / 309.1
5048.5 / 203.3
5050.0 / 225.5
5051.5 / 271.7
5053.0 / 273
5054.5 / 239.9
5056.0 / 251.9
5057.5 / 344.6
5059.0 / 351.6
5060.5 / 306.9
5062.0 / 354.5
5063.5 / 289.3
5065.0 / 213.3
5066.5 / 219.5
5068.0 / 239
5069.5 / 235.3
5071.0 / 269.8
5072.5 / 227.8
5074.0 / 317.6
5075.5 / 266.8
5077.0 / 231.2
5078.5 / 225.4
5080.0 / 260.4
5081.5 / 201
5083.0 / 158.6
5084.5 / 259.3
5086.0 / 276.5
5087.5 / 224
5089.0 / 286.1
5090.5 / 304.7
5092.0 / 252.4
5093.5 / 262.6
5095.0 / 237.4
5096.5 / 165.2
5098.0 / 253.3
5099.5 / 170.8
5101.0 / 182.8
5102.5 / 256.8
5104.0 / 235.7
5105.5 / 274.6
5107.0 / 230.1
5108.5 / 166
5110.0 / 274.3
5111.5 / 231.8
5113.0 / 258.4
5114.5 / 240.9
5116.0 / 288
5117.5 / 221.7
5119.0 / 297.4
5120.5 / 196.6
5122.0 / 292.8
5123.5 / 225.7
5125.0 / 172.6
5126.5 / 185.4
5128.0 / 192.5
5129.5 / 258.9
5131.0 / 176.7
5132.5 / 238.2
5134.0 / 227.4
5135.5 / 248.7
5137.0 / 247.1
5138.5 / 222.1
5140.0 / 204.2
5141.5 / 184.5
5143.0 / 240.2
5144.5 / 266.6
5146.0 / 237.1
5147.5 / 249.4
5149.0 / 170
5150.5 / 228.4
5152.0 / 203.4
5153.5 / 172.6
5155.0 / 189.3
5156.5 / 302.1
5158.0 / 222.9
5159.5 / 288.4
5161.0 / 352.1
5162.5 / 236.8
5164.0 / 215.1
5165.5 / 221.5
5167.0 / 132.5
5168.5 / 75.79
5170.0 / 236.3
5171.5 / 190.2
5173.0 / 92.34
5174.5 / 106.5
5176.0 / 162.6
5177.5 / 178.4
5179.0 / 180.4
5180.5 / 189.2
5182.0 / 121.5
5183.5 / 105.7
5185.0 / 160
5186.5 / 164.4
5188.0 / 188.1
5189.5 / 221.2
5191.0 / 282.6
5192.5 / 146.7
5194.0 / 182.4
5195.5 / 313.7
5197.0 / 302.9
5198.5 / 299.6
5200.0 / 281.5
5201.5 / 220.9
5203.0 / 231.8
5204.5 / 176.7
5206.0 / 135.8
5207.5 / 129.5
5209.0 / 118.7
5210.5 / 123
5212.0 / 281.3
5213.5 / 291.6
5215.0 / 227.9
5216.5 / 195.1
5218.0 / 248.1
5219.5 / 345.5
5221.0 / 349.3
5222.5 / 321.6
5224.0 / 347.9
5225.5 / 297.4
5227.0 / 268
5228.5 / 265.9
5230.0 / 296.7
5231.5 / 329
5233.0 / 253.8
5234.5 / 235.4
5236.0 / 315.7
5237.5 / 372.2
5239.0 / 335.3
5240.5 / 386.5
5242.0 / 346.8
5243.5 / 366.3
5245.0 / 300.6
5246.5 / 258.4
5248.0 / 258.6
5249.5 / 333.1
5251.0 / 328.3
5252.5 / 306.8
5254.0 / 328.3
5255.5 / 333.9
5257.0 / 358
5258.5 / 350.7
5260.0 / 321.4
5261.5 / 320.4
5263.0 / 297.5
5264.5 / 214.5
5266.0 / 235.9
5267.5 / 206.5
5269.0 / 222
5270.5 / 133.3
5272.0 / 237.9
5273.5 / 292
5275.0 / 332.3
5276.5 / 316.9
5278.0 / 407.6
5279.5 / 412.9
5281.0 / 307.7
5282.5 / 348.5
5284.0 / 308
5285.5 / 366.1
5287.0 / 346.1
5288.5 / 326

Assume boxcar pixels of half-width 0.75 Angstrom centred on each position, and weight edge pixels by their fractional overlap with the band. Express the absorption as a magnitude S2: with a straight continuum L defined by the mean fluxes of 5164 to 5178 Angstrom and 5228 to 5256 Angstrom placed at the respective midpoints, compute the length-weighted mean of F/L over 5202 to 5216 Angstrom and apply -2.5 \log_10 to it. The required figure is 0.25 mag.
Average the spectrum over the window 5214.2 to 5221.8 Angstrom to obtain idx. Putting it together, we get 274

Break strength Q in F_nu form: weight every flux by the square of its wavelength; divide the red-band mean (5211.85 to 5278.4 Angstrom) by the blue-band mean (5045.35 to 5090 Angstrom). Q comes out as 1.22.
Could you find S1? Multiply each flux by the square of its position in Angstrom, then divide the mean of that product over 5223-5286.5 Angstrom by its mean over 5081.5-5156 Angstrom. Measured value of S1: 1.4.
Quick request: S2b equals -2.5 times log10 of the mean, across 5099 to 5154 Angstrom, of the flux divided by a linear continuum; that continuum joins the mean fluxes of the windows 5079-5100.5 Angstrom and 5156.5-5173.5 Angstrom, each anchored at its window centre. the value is -0.01 mag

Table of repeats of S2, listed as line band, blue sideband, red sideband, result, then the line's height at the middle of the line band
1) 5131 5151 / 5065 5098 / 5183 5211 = -0.02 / 221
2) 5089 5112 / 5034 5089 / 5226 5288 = 0.13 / 264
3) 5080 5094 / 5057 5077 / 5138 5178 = 0.06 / 262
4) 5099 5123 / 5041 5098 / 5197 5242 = 0.08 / 257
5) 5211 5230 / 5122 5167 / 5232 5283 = -0.02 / 279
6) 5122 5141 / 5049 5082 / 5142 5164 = 0.12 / 245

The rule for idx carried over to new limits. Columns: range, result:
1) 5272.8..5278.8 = 338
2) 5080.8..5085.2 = 206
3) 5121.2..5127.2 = 219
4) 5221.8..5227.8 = 308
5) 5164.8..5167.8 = 175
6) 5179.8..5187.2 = 148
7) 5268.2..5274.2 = 221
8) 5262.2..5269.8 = 235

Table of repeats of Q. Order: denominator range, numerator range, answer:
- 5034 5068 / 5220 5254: 1.29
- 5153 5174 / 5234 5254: 1.59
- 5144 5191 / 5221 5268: 1.61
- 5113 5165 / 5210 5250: 1.32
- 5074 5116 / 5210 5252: 1.31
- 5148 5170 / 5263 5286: 1.40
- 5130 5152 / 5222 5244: 1.46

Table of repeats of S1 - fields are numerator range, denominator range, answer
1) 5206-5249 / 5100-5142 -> 1.27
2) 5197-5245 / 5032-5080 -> 1.11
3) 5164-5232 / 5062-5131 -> 0.94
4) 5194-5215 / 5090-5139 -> 0.99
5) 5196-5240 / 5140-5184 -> 1.35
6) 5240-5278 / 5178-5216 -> 1.50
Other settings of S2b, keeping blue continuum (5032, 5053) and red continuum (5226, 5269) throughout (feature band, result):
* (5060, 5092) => 0.012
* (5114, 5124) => 0.069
